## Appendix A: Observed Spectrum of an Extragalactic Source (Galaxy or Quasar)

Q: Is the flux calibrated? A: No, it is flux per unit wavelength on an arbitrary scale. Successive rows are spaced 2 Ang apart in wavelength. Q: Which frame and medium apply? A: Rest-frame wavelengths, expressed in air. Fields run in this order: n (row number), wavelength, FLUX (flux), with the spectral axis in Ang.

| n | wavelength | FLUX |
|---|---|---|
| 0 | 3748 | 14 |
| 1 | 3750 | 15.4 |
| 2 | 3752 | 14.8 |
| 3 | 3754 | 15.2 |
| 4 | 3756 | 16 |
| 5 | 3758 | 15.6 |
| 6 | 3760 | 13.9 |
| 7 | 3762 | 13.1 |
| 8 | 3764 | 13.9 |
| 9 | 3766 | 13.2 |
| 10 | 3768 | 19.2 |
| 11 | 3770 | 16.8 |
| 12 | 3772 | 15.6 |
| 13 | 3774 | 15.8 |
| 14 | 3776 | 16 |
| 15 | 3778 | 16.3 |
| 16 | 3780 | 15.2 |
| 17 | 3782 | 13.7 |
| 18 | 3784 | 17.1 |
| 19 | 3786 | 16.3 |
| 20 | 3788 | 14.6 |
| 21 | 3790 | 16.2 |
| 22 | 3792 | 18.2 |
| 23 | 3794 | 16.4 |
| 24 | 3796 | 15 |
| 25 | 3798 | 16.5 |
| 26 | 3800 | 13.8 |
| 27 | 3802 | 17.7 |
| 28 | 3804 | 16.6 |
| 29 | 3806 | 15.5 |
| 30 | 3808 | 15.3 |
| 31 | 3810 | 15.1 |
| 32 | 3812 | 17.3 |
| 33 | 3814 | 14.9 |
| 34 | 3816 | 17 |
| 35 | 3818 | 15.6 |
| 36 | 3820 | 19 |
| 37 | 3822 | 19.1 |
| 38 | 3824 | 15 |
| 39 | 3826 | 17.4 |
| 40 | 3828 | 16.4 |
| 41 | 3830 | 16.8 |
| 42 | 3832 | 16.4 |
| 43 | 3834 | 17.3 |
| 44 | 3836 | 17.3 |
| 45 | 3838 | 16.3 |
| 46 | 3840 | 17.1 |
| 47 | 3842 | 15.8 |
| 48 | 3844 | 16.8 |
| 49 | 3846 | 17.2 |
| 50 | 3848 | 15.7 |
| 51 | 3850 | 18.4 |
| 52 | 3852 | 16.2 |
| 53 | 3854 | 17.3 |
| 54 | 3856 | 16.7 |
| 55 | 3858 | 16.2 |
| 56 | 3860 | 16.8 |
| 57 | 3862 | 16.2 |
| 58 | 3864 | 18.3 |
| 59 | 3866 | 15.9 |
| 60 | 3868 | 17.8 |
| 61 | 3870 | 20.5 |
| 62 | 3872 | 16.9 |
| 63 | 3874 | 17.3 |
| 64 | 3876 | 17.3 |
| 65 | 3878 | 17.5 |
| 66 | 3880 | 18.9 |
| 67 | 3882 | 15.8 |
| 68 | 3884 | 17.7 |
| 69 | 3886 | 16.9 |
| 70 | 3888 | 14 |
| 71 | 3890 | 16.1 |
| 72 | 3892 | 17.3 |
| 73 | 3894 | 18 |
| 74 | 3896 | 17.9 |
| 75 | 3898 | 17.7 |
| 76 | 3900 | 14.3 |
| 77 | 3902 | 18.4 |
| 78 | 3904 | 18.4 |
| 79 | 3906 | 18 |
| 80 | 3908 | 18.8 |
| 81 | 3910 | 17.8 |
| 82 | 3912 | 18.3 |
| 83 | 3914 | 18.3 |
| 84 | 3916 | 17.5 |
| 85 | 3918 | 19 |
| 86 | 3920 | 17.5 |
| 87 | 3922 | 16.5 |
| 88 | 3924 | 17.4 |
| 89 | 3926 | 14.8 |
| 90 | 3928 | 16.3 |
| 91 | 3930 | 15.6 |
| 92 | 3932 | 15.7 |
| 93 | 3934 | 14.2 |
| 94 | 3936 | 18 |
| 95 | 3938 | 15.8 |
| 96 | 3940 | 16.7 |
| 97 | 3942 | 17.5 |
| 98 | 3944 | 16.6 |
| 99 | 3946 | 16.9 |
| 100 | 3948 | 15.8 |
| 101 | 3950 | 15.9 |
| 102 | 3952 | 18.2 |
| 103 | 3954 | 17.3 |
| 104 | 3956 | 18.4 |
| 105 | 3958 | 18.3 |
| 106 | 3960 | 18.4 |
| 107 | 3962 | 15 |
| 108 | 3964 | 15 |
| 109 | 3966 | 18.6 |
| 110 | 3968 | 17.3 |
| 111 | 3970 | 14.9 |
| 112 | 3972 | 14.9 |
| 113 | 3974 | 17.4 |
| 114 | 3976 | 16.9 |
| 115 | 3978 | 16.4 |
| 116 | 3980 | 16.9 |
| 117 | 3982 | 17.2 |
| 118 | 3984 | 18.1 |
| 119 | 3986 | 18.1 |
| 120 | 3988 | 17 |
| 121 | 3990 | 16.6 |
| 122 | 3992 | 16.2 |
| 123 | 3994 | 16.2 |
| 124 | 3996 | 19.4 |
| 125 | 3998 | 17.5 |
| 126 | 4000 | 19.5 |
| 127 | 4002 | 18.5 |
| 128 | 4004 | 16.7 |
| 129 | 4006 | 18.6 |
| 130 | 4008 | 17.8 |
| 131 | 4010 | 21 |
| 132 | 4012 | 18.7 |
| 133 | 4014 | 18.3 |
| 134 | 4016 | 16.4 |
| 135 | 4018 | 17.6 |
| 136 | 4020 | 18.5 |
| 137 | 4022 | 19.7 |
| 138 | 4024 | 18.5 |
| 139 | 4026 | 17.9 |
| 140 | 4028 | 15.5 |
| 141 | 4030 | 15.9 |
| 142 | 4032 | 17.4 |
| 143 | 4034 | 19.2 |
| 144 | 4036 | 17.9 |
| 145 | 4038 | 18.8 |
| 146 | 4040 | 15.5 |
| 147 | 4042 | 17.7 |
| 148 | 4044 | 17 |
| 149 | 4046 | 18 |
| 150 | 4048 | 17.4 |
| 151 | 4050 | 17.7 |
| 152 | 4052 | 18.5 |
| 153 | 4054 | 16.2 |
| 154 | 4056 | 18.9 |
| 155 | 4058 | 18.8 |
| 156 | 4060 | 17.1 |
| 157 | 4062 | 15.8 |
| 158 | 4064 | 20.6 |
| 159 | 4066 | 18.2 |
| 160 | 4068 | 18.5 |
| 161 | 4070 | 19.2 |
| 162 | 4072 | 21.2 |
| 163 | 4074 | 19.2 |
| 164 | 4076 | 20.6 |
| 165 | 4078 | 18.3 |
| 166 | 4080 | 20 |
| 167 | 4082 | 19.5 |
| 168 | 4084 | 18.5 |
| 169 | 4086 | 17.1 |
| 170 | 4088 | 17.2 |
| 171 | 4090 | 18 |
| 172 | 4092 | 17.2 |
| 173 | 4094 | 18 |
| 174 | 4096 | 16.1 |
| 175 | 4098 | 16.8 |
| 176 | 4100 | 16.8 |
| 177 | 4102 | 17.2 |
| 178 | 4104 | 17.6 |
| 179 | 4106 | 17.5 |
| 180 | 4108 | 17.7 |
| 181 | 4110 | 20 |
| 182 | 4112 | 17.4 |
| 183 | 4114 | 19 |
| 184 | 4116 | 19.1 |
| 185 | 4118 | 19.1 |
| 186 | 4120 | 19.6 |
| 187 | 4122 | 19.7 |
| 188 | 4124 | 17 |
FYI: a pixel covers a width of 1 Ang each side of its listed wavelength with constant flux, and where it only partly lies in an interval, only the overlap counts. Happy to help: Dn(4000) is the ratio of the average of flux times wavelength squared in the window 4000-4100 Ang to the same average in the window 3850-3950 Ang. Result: 1.1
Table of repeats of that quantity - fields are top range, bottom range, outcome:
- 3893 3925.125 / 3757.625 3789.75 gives 1.23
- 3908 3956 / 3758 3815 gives 1.16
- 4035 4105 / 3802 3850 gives 1.23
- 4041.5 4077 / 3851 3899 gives 1.18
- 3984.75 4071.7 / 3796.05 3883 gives 1.17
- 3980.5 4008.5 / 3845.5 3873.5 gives 1.10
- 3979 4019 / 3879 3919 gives 1.07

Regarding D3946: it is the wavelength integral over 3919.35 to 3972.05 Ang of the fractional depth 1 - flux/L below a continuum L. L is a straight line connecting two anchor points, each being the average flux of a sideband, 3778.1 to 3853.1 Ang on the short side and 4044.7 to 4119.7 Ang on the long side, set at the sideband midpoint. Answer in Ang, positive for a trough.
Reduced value 2.09 Ang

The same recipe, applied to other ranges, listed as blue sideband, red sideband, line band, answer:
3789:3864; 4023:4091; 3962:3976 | 1.0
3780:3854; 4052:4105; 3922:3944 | 1.2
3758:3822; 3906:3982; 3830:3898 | -2.7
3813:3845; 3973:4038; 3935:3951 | 0.7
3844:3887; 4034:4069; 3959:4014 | 0.8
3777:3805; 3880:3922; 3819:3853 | -0.8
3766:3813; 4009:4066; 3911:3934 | 0.2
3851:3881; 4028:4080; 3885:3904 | 0.7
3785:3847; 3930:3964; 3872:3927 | -2.3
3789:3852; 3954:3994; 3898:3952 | -0.5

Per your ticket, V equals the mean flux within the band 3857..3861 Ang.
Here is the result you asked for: 16.5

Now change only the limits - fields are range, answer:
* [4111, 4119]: 18.6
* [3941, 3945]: 17.1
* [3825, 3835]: 16.9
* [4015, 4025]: 18.1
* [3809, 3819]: 16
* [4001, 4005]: 17.6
